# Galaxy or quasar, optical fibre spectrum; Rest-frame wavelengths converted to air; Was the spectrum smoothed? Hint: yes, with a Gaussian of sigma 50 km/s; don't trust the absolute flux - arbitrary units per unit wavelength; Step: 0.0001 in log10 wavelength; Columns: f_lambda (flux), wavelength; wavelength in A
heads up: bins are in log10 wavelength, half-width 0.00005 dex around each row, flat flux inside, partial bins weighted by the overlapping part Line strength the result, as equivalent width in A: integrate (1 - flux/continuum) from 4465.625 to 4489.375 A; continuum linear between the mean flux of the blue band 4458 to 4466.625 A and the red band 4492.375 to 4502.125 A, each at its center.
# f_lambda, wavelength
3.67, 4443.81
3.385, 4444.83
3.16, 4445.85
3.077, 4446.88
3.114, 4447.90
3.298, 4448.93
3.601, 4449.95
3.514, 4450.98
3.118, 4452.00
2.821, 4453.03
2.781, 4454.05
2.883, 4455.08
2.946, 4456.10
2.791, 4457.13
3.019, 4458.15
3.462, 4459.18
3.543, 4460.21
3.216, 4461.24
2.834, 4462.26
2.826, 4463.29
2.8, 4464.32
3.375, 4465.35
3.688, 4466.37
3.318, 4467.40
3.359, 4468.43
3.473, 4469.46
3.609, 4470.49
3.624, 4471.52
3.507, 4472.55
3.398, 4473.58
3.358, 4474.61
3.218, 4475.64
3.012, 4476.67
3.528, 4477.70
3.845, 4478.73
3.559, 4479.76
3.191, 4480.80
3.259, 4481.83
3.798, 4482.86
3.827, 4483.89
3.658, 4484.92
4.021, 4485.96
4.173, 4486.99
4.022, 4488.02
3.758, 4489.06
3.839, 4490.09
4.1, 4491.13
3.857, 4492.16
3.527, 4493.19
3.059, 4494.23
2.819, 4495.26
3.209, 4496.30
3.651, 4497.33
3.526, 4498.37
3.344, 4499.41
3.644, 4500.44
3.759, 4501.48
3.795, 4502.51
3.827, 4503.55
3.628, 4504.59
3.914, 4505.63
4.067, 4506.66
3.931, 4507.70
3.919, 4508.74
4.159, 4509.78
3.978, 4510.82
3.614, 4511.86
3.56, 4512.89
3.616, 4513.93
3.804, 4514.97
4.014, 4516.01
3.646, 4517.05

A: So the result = -2.04 A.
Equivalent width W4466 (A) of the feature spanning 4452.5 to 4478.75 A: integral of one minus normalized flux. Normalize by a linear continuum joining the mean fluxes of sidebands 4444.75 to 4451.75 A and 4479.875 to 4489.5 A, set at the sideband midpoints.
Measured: 2.09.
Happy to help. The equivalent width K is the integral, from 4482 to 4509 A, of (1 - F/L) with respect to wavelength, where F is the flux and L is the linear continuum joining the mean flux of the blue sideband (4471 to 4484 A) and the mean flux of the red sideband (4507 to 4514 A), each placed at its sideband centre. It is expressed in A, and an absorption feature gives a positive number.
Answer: -0.3 A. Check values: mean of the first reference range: 3.46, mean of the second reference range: 3.84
